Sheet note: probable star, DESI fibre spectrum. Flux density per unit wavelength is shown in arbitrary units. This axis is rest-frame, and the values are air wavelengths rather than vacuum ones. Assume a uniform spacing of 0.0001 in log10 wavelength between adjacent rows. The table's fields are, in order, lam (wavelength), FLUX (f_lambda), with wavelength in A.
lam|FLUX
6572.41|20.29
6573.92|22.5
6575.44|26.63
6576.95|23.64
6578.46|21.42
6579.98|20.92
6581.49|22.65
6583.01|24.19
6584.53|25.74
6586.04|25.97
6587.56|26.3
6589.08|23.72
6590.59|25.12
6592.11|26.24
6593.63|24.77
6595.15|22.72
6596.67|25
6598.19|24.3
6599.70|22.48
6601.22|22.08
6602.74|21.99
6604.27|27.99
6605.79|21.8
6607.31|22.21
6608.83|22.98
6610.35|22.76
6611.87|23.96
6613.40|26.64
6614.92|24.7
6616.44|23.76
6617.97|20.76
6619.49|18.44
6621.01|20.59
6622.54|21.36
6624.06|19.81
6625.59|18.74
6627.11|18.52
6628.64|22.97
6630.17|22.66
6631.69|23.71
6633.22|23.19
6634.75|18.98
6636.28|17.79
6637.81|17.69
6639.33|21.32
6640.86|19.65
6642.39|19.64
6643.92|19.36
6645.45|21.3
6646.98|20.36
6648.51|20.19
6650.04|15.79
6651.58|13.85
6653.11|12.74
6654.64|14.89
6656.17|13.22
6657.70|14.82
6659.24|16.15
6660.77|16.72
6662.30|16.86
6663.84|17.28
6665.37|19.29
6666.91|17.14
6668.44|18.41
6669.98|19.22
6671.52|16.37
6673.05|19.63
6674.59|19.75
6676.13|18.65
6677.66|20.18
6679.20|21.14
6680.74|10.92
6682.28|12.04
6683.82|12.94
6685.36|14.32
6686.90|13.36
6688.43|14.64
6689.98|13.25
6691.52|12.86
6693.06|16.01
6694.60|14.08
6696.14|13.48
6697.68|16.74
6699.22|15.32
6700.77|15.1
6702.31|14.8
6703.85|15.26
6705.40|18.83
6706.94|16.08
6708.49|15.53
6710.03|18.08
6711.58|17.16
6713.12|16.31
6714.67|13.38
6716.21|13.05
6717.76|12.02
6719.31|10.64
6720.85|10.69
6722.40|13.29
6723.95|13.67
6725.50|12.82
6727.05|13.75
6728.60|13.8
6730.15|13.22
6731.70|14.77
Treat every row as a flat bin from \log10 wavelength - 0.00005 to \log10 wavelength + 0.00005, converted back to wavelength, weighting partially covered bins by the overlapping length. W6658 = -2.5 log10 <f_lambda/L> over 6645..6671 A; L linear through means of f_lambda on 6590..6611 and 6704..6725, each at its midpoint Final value 0.13 mag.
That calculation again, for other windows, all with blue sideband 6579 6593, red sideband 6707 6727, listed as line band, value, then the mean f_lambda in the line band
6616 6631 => 0.04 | 20.7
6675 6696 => 0.11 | 15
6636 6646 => 0.03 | 19.6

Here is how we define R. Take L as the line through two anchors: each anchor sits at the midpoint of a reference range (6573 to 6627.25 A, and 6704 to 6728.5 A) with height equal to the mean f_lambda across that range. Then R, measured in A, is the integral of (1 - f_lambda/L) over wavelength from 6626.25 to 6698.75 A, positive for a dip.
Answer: 4.6 A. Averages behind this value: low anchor 23.2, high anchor 14.4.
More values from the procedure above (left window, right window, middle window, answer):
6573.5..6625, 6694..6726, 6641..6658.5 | 2.2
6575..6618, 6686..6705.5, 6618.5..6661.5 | 2.7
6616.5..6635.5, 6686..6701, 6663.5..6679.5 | -2.2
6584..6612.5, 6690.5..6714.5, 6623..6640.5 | 0.7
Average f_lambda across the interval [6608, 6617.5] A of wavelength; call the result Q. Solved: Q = 24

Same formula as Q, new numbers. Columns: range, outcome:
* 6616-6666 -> 18.8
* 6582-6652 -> 22.1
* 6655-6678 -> 17.5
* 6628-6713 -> 17.1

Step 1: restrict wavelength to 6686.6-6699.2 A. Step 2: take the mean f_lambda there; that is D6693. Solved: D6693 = 14.4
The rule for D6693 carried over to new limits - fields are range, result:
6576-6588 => 23.8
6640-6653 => 18.5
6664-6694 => 16.3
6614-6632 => 21.3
